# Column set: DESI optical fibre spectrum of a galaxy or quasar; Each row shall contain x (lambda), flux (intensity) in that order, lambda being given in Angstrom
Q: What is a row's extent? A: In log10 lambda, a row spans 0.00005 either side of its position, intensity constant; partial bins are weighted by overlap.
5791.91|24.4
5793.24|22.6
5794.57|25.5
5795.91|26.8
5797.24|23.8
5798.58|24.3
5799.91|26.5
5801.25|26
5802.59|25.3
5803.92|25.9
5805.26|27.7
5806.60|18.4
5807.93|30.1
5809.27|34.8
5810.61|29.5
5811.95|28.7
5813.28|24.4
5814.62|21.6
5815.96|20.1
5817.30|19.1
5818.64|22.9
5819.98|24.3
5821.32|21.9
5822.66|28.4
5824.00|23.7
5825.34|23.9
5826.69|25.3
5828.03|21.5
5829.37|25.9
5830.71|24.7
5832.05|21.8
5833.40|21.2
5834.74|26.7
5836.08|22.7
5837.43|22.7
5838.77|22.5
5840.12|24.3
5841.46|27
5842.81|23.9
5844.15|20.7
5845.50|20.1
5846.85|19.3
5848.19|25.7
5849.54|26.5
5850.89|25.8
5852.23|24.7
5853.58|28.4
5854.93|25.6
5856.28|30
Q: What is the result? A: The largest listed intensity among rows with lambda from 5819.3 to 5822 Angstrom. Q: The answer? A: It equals 24.3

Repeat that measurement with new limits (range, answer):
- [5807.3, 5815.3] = 34.8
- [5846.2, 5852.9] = 26.5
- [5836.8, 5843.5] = 27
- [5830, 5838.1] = 26.7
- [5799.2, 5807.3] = 27.7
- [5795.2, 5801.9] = 26.8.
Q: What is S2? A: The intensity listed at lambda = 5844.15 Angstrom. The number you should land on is 20.7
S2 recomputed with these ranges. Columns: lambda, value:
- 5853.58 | 28.4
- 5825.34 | 23.9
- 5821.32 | 21.9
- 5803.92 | 25.9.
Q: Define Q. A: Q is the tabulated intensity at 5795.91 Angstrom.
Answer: 26.8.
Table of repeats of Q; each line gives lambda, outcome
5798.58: 24.3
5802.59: 25.3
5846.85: 19.3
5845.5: 20.1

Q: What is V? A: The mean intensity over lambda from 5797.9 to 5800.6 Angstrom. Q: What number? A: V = 25.4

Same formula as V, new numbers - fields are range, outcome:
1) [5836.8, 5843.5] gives 24.1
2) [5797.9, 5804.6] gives 25.6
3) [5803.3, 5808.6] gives 25.5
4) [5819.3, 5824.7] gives 24.6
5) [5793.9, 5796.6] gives 26.1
